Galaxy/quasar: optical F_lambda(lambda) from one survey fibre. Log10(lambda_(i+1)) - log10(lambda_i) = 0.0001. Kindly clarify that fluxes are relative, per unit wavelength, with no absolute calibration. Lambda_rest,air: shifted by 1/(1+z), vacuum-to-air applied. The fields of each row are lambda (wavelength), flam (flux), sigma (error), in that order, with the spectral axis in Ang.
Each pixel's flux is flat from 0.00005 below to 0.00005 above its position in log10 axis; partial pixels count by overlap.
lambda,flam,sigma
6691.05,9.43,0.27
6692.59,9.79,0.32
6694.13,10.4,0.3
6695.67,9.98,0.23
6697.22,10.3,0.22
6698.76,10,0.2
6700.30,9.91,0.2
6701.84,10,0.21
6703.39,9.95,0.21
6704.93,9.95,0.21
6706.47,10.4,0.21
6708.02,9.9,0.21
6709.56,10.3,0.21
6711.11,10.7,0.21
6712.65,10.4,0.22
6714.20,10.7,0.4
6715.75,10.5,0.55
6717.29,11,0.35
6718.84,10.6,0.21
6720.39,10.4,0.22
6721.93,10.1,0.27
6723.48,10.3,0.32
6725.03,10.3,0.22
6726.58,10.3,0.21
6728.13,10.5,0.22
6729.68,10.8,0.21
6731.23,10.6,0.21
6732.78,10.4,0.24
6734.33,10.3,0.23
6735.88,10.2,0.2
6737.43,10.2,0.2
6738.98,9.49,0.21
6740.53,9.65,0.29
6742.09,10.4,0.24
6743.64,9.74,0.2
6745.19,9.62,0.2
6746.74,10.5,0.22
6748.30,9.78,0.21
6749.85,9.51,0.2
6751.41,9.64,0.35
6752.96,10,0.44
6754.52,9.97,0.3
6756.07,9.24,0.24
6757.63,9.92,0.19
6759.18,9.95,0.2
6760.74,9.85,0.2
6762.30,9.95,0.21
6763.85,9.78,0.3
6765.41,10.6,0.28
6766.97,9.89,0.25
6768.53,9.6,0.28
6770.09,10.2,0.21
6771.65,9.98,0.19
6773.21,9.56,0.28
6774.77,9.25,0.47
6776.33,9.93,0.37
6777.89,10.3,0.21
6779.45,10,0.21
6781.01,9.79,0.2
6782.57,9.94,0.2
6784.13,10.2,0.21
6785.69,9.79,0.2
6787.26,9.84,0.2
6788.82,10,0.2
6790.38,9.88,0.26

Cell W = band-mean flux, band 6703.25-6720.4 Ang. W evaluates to 10.4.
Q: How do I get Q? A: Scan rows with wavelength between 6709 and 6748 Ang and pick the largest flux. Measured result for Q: 11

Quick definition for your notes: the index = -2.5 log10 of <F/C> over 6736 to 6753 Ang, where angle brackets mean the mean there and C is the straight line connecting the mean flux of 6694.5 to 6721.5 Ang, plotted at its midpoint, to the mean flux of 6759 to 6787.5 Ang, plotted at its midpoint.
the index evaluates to 0.02 mag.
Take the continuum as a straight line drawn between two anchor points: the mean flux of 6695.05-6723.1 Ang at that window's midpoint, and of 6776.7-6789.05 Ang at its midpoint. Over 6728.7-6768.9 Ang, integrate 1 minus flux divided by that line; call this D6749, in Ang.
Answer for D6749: 0.53 Ang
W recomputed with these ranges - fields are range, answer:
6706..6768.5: 10.2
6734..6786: 9.9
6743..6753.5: 9.83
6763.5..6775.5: 9.86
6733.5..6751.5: 9.93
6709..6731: 10.5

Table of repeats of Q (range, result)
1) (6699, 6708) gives 10.4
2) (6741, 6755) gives 10.5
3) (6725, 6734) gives 10.8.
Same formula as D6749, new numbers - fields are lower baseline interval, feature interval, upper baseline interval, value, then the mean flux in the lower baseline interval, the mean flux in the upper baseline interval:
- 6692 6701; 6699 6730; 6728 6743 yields -0.6 Ang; 10.1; 10.2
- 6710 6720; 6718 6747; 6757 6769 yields 0.4 Ang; 10.6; 9.95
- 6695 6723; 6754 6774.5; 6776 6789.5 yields 0.4 Ang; 10.3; 9.98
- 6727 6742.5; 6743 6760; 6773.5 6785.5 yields 0.5 Ang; 10.2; 9.9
